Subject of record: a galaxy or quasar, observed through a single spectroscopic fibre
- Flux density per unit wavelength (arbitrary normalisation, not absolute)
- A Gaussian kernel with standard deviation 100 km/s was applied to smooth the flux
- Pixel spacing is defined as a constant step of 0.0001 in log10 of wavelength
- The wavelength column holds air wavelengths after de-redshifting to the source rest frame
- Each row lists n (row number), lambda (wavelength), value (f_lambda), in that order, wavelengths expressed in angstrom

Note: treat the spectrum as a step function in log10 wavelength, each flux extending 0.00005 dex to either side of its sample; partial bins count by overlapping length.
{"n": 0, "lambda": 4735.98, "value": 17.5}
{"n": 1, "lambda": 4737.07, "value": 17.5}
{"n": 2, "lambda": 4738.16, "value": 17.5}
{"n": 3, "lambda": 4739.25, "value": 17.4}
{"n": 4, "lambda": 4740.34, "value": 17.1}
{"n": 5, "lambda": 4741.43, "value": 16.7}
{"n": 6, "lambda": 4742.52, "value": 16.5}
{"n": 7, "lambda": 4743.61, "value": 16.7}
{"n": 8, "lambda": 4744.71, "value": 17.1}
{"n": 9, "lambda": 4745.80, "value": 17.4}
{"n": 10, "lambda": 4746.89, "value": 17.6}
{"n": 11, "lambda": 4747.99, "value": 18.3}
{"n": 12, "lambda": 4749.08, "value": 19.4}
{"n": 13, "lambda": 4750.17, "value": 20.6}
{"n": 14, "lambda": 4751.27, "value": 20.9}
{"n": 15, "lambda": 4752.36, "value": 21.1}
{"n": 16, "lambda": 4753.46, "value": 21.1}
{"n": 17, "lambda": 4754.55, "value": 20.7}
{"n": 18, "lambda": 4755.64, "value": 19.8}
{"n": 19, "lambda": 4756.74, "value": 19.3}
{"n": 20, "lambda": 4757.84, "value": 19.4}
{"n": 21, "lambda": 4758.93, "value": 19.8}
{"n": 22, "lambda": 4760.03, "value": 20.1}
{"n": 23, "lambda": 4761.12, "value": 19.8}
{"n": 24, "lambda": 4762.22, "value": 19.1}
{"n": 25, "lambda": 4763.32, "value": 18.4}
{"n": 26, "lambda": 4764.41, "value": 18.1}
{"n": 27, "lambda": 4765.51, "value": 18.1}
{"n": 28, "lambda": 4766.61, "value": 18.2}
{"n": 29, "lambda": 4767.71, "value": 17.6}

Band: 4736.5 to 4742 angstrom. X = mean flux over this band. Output 17.3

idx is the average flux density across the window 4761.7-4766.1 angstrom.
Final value 18.4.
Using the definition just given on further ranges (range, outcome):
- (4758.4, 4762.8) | 19.7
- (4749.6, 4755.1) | 20.9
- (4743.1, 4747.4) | 17.2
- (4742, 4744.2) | 16.6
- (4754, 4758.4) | 19.8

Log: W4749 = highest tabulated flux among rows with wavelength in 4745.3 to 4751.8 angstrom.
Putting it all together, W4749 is 20.9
